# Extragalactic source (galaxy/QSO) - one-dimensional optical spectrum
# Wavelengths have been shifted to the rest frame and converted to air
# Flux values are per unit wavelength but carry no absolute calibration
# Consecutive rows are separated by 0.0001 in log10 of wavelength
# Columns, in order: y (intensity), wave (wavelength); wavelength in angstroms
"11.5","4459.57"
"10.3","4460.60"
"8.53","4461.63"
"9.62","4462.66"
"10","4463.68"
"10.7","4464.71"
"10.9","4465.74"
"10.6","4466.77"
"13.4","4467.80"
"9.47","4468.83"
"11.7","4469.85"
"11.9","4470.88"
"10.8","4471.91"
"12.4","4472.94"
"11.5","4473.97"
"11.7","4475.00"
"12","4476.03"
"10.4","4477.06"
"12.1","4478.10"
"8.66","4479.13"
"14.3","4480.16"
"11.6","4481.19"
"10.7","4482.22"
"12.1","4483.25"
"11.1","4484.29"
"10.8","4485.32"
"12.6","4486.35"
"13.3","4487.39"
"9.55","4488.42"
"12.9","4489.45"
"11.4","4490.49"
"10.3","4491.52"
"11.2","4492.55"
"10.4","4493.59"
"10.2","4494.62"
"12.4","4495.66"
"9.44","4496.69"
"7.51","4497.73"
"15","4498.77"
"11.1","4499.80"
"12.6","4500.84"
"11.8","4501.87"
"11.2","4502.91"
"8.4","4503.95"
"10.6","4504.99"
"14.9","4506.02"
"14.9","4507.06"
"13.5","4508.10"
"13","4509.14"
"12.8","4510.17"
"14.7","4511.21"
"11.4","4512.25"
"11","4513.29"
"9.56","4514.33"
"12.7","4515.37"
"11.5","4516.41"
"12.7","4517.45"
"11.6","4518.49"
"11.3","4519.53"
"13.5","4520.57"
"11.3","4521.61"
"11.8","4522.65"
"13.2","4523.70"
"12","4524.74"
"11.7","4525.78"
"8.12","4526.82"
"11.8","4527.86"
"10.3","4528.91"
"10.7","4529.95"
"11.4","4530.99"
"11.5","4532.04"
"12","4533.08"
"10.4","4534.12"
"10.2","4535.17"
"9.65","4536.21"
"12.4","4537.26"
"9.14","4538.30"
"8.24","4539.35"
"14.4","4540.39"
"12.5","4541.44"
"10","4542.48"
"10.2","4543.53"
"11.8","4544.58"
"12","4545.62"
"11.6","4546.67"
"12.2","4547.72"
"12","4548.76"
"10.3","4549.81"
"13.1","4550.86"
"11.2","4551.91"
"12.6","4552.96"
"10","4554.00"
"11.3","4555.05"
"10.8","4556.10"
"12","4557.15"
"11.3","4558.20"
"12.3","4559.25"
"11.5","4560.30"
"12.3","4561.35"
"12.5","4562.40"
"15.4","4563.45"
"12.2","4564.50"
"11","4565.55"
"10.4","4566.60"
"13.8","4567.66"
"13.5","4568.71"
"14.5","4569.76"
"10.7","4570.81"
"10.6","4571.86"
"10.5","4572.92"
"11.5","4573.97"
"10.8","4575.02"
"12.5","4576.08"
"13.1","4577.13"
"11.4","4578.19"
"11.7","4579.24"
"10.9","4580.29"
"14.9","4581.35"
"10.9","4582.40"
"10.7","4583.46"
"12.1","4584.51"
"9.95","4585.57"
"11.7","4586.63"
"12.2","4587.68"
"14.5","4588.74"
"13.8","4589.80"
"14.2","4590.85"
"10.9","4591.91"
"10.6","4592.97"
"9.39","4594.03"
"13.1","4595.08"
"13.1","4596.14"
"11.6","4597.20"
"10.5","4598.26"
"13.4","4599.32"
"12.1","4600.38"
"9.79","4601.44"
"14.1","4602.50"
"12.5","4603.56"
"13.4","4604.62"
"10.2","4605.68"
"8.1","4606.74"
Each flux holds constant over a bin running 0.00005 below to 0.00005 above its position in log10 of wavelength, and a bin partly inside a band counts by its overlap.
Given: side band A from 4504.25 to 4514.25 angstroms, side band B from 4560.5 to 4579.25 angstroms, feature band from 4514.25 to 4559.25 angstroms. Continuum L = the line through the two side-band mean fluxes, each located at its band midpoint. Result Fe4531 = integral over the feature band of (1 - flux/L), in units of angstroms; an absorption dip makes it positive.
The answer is 3.9 angstroms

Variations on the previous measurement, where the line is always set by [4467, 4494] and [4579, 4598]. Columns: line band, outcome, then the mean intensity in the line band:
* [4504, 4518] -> -1.0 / 12.4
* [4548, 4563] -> 0.2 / 11.7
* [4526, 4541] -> 1.2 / 10.8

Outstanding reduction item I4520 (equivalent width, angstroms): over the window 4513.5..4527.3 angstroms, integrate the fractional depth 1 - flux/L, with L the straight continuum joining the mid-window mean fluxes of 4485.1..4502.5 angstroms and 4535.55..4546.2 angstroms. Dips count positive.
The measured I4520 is -0.6 angstroms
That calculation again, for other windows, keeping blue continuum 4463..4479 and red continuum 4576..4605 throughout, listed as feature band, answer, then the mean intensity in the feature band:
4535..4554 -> 0.76 angstroms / 11.3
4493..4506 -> 0.44 angstroms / 11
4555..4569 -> -0.33 angstroms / 12.2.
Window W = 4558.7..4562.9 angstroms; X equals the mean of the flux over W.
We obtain 12.1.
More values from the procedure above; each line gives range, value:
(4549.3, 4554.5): 11.5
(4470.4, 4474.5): 11.6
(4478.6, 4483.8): 11.5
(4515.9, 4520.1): 11.8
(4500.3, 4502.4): 12.2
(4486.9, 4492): 11.5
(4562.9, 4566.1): 12.9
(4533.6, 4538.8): 10.4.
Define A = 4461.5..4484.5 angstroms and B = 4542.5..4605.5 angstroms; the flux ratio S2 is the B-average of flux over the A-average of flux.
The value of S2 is 1.07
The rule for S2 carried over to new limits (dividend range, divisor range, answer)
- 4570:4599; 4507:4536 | 1.01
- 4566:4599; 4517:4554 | 1.05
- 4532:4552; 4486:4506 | 1.00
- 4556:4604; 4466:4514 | 1.04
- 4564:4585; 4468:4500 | 1.05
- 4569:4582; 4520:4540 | 1.08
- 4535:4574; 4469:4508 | 1.01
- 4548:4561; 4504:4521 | 0.93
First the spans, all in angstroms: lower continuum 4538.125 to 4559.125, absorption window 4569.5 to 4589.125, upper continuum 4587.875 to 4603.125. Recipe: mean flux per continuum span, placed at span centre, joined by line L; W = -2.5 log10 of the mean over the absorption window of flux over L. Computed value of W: 0.01 mag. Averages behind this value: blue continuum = 11.4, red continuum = 12.2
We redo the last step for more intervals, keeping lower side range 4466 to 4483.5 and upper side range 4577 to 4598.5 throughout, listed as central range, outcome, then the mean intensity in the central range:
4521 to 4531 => 0.043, 11.2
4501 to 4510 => -0.065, 12.3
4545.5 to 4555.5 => 0.017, 11.6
